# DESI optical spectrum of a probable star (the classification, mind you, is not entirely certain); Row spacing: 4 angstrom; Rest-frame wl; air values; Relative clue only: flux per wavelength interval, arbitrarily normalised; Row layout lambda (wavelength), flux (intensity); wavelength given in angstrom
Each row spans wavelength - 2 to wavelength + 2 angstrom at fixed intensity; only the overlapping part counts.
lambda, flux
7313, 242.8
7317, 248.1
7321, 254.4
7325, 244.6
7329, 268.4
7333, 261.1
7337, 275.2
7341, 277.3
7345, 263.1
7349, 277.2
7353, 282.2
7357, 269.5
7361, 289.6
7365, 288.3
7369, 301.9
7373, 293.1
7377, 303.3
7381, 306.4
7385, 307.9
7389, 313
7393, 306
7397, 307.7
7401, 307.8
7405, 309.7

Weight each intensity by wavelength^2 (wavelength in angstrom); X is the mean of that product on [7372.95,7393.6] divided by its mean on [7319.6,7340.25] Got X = 1.2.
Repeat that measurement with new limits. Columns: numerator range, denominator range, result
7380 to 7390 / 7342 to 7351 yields 1.15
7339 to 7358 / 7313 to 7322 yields 1.11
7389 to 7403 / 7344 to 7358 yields 1.14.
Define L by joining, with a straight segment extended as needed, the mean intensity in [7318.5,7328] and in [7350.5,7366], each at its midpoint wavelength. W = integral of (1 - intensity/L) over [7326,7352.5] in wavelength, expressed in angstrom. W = -0.5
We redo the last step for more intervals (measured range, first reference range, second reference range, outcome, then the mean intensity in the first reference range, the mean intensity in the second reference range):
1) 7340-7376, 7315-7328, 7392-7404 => -0.71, 251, 307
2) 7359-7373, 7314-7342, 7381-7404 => -0.22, 260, 308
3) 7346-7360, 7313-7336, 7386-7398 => 0.08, 255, 309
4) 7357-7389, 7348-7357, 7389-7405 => -0.65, 278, 308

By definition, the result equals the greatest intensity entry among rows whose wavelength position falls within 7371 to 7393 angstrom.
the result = 313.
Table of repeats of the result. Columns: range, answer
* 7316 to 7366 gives 289.6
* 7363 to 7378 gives 303.3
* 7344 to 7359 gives 282.2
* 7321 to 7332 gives 268.4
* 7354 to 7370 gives 301.9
